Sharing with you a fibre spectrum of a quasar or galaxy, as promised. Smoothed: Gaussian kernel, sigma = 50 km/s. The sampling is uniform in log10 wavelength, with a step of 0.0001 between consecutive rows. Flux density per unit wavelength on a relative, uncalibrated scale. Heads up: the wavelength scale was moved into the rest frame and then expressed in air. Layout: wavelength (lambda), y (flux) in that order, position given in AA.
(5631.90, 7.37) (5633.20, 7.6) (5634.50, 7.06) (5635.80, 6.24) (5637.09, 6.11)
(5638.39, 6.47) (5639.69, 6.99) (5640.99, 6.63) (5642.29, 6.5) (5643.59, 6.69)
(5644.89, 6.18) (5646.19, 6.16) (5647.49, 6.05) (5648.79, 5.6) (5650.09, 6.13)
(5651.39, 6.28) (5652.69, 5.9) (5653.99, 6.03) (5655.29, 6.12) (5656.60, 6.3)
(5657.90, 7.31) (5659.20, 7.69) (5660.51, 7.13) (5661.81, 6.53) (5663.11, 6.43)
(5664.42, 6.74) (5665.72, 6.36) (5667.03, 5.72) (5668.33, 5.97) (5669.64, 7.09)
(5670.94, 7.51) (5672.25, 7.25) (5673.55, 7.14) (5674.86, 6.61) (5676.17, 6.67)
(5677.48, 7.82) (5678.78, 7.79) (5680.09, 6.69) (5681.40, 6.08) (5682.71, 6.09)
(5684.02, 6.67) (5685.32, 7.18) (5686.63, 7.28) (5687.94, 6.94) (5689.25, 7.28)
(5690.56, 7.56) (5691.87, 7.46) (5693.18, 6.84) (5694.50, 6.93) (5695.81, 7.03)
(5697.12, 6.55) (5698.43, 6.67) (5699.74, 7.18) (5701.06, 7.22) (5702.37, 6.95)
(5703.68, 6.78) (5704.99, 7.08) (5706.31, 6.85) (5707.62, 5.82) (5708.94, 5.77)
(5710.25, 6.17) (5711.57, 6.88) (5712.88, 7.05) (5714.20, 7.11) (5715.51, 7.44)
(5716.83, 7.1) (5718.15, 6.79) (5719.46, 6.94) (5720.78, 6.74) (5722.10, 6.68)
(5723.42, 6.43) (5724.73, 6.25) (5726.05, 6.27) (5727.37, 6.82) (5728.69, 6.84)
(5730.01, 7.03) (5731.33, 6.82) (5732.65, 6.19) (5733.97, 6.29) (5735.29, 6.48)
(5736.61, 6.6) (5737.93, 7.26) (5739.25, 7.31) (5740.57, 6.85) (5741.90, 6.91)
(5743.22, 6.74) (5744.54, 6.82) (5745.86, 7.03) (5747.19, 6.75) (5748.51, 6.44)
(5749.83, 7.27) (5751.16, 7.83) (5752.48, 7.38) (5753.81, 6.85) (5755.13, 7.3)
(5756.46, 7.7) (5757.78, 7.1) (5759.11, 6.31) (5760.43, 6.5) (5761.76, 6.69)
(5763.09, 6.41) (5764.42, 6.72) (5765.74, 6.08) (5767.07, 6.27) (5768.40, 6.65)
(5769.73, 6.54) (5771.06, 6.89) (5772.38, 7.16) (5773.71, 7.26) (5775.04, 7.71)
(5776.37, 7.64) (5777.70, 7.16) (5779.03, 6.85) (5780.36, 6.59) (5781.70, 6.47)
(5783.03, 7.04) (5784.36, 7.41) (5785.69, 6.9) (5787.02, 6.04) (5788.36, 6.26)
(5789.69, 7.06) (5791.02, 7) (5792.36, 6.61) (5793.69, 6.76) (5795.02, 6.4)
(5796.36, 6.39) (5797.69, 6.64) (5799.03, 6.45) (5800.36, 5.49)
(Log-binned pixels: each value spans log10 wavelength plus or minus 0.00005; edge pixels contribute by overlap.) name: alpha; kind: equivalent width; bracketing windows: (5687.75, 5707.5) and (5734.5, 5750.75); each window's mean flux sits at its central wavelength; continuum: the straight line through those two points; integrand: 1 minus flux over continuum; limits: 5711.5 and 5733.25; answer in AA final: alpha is 0.5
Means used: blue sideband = 6.99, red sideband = 6.88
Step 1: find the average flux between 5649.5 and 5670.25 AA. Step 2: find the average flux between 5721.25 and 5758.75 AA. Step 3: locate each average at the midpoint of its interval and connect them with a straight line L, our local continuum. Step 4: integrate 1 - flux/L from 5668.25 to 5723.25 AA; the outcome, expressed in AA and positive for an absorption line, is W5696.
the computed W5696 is -2.1 AA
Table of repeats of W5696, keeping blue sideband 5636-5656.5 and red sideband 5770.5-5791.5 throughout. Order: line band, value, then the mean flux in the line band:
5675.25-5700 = -1.9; 6.98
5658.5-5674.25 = -1.1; 6.8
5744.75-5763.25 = -0.4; 6.98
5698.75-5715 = -0.4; 6.74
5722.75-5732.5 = 0.1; 6.61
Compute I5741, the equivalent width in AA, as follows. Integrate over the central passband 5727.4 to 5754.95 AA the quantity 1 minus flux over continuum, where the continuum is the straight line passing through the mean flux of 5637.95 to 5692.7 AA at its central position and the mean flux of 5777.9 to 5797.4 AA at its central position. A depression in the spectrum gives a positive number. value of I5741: -0.8 AA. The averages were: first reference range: 6.69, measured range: 6.89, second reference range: 6.71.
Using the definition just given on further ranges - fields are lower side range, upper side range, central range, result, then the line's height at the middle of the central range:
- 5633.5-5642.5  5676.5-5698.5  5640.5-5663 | 1.0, 6.72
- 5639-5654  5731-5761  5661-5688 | -1.4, 6.45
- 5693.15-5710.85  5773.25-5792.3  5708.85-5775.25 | 0.0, 6.82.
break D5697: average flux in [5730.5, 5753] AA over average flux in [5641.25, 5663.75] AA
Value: 1.07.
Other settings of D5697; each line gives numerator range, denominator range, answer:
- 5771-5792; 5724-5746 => 1.03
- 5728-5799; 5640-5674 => 1.05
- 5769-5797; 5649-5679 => 1.03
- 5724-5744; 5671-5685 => 0.97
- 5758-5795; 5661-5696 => 0.99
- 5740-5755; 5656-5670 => 1.05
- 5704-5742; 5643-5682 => 1.02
